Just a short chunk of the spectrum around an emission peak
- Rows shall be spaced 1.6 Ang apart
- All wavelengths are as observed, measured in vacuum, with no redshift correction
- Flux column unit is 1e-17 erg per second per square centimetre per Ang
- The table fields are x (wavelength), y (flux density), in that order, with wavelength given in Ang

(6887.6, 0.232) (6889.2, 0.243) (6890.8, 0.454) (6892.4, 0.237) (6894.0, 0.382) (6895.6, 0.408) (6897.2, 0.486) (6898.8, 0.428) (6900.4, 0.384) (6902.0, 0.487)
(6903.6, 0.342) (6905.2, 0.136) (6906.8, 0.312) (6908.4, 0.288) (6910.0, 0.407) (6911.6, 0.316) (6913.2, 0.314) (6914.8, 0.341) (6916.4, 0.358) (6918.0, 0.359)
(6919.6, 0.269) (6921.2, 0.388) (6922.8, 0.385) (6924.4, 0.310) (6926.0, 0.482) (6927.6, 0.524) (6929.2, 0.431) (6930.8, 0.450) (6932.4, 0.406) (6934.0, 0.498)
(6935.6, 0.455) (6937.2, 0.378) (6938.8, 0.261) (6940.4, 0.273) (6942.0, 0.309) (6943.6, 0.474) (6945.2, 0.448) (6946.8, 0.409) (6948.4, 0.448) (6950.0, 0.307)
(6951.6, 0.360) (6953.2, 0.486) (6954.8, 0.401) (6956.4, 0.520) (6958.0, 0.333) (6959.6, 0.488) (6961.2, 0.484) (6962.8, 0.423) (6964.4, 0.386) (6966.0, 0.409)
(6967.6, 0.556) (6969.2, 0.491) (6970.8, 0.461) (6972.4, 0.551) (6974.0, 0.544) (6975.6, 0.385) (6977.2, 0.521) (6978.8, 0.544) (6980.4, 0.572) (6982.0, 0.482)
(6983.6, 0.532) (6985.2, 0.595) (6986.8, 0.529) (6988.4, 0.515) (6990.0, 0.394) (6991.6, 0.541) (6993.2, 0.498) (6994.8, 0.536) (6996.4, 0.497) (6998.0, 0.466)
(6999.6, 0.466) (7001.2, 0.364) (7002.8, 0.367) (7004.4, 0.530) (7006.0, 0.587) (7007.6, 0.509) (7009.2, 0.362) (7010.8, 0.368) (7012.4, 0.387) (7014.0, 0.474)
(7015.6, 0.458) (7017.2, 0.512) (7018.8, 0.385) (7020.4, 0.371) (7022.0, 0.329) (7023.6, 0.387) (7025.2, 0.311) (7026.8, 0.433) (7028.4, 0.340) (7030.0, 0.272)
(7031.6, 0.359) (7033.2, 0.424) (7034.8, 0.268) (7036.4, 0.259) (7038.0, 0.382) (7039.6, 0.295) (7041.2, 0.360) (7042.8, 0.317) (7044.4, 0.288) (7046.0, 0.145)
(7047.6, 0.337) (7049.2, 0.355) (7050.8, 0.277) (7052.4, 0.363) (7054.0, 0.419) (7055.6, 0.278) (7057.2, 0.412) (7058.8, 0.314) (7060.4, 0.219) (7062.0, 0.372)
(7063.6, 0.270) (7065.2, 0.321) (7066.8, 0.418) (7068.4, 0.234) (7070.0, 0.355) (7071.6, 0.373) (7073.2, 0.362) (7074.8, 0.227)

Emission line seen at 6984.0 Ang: C IV 1549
